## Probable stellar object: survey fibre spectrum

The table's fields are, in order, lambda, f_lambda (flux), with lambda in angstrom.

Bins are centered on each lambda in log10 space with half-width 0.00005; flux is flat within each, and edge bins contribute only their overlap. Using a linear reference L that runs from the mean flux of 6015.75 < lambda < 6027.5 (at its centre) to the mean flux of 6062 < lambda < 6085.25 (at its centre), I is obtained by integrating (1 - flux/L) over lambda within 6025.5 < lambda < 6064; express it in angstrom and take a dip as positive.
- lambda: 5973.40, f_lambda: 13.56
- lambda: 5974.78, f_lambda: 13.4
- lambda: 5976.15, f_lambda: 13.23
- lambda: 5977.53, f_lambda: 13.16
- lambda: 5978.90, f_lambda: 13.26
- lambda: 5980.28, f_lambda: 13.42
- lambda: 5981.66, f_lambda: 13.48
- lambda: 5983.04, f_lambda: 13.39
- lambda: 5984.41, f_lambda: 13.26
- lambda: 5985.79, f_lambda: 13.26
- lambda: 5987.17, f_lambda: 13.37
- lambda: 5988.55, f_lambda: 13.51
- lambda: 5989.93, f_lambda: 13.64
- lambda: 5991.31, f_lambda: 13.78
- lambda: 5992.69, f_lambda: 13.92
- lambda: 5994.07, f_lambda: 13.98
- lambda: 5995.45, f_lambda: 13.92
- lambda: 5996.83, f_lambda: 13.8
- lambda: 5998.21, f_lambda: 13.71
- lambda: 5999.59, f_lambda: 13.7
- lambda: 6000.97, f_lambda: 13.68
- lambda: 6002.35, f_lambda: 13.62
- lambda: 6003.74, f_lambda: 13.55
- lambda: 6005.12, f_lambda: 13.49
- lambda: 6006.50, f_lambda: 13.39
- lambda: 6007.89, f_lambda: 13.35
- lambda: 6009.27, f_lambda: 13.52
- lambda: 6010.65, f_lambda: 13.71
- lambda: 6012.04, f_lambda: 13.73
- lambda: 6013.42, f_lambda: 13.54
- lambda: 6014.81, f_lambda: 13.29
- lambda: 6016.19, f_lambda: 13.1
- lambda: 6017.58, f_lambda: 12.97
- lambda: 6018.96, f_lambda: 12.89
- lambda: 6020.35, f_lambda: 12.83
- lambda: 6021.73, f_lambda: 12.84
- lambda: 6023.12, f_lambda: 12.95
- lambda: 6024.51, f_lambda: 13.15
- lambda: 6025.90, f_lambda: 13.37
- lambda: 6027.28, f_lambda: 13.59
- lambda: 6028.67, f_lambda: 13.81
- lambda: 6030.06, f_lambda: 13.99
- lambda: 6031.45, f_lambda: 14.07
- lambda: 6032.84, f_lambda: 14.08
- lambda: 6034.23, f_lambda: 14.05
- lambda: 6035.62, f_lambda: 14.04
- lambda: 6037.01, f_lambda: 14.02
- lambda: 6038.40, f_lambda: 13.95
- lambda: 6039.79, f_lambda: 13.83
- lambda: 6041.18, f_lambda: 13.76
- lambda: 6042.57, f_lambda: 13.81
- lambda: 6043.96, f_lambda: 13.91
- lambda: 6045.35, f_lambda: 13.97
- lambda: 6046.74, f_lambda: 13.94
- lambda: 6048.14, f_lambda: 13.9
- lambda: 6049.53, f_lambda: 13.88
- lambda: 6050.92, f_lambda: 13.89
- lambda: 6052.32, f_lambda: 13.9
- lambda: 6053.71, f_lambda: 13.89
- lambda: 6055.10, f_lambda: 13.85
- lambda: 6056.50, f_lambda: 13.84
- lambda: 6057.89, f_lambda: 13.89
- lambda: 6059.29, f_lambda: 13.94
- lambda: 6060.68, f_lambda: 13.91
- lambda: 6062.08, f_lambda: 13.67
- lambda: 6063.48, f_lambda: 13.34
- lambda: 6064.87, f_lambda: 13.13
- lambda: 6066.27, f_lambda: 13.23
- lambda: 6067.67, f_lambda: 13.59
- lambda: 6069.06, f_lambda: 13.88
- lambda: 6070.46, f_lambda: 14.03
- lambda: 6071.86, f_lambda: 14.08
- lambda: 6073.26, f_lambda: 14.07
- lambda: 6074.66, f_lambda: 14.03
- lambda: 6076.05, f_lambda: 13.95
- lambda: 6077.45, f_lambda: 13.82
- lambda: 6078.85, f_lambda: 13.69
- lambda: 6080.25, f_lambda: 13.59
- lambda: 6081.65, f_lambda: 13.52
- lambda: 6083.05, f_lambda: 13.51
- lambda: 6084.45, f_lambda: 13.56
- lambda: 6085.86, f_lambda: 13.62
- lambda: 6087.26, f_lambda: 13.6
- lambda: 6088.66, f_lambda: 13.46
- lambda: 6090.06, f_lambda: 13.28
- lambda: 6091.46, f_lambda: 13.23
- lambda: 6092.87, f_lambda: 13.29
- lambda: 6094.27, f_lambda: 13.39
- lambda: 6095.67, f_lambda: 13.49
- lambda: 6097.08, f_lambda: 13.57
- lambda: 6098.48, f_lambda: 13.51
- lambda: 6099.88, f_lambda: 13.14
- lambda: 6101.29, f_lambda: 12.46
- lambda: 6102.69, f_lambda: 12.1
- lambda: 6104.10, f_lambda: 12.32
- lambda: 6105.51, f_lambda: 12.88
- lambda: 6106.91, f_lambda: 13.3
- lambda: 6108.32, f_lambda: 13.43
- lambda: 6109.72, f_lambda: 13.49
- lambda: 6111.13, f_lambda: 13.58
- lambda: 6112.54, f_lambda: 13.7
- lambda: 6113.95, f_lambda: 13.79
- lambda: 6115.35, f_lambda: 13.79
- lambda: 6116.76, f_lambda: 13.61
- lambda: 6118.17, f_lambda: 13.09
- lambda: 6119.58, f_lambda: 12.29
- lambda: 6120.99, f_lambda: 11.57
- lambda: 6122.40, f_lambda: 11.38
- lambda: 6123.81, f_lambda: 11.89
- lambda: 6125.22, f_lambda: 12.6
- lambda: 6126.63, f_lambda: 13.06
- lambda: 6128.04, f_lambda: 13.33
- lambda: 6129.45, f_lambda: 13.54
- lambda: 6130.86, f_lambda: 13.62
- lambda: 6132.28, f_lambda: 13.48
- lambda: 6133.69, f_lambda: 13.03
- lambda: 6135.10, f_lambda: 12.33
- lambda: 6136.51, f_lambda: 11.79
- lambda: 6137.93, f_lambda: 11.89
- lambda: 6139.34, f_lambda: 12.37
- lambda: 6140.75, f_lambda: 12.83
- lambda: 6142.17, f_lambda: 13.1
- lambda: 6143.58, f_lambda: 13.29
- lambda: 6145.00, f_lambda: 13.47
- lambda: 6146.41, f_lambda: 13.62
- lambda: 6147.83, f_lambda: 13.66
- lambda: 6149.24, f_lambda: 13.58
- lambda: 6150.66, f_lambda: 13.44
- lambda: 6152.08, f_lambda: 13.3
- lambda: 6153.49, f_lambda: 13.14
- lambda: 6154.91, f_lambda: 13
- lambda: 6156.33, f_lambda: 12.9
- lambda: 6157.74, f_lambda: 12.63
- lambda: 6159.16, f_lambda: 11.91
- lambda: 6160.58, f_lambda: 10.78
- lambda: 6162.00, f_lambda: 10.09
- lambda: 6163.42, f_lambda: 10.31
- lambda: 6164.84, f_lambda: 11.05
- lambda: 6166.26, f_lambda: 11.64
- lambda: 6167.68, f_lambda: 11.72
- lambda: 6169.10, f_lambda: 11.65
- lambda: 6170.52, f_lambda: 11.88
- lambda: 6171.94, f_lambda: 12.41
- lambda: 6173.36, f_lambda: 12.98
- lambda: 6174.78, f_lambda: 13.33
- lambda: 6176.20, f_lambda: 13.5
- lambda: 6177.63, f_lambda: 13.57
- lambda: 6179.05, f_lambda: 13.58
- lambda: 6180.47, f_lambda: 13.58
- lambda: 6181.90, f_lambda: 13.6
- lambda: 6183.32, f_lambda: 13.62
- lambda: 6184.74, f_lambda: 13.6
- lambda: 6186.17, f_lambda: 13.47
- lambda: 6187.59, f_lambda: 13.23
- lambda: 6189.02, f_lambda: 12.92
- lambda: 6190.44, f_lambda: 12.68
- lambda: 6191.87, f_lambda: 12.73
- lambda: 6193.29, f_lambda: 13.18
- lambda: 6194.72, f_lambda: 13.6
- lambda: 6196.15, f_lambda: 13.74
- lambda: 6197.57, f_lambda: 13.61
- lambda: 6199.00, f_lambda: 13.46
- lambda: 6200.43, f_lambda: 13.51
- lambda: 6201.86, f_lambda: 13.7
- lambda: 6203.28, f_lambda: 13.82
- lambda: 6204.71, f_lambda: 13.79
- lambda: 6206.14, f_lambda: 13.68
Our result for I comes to -1.5 angstrom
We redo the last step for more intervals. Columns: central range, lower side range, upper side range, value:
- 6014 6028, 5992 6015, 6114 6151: 0.46 angstrom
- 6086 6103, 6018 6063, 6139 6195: 0.09 angstrom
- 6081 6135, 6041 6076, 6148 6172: -0.63 angstrom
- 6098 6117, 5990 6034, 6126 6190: -0.25 angstrom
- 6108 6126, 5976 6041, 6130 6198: 0.13 angstrom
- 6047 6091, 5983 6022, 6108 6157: -1.58 angstrom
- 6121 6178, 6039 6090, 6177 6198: 3.97 angstrom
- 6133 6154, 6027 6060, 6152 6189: -0.24 angstrom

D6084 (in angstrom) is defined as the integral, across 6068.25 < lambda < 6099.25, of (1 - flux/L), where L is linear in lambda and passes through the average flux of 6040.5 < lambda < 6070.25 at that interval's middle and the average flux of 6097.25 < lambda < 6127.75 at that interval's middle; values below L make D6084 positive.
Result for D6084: -0.7 angstrom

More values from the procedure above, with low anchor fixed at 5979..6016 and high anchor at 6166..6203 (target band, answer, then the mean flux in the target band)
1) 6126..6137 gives 0.2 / 13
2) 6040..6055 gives -0.5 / 13.9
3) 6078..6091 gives -0.2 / 13.5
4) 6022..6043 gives -0.4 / 13.7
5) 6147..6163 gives 0.8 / 12.5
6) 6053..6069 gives -0.3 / 13.7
